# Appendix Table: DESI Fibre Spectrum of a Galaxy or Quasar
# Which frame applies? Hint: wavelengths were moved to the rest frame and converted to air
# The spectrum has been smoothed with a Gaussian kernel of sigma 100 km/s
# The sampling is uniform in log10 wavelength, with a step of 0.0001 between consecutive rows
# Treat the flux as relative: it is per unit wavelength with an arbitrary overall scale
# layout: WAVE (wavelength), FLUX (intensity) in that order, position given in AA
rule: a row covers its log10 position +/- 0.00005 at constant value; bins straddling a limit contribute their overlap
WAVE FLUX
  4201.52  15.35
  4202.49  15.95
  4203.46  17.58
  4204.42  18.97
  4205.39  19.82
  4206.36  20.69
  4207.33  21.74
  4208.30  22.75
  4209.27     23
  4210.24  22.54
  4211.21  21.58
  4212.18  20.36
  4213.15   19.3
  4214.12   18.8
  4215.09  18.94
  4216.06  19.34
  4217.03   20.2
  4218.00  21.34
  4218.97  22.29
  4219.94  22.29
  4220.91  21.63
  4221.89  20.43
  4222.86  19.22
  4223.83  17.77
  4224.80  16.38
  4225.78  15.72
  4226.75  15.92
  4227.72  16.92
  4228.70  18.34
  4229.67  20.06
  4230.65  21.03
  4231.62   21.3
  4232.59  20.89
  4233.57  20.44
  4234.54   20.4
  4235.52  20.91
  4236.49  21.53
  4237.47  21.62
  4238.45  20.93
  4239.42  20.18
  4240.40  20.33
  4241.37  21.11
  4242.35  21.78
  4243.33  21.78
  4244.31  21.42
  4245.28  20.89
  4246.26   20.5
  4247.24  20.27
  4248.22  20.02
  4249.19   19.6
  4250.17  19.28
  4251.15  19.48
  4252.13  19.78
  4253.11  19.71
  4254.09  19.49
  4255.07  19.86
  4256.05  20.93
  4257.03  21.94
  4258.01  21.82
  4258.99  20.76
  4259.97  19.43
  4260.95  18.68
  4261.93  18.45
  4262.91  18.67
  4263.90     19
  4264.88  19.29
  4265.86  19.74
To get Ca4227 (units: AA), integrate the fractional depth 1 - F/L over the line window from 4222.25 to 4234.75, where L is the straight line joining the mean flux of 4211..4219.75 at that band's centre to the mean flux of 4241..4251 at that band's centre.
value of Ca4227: 1.0 AA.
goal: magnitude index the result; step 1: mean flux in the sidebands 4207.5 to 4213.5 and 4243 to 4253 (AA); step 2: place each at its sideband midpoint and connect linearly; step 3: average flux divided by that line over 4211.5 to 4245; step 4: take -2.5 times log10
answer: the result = 0.049 mag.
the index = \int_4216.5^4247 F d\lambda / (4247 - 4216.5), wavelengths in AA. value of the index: 20.2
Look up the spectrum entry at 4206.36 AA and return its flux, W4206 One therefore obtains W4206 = 20.69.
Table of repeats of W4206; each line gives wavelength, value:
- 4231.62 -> 21.3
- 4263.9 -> 19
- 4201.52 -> 15.35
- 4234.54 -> 20.4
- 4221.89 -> 20.43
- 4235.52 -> 20.91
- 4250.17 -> 19.28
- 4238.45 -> 20.93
